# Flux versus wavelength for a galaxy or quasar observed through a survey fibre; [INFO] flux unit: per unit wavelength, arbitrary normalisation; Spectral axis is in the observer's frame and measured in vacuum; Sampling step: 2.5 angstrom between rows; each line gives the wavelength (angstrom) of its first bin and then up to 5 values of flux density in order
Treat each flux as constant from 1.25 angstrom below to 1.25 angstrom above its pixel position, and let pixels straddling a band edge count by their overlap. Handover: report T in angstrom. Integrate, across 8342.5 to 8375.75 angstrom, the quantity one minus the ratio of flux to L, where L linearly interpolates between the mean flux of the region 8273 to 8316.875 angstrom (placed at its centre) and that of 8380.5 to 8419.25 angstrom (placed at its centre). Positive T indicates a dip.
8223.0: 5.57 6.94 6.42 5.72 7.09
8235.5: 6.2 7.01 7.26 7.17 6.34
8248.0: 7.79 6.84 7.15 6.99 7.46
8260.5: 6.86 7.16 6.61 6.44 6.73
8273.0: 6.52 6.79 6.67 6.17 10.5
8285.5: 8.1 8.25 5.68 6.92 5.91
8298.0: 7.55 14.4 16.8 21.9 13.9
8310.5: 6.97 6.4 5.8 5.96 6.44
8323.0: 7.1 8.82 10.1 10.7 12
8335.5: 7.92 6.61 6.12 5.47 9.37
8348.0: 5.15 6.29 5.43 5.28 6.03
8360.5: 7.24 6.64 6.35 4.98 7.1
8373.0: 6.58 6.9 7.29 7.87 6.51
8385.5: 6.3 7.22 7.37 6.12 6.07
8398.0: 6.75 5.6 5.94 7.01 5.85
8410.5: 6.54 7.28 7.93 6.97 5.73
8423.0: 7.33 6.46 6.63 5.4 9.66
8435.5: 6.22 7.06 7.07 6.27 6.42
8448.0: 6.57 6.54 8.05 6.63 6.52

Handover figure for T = 5.7 angstrom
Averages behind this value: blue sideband 9.25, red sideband 6.67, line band 6.35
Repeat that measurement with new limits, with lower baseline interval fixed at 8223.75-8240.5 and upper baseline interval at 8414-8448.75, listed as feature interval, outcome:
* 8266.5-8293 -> -2.07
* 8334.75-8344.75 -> 0.18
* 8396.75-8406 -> 0.73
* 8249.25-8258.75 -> -0.69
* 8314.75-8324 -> 0.51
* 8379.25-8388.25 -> -0.22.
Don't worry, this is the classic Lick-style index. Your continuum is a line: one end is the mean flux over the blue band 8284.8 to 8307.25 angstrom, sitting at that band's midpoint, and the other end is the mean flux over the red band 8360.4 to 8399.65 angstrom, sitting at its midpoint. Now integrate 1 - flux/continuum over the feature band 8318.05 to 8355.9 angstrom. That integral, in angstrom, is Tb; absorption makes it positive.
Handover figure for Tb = 5.5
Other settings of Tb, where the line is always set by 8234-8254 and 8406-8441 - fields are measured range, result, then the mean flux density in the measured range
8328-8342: -3.7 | 8.74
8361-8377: 1.0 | 6.48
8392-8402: 1.1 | 6.13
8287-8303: -4.3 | 8.79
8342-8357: 1.6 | 6.17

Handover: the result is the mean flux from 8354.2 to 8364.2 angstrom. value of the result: 6.29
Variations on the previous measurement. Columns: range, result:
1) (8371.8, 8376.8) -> 6.75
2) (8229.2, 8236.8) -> 6.34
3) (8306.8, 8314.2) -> 9.08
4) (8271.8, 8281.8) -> 6.56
